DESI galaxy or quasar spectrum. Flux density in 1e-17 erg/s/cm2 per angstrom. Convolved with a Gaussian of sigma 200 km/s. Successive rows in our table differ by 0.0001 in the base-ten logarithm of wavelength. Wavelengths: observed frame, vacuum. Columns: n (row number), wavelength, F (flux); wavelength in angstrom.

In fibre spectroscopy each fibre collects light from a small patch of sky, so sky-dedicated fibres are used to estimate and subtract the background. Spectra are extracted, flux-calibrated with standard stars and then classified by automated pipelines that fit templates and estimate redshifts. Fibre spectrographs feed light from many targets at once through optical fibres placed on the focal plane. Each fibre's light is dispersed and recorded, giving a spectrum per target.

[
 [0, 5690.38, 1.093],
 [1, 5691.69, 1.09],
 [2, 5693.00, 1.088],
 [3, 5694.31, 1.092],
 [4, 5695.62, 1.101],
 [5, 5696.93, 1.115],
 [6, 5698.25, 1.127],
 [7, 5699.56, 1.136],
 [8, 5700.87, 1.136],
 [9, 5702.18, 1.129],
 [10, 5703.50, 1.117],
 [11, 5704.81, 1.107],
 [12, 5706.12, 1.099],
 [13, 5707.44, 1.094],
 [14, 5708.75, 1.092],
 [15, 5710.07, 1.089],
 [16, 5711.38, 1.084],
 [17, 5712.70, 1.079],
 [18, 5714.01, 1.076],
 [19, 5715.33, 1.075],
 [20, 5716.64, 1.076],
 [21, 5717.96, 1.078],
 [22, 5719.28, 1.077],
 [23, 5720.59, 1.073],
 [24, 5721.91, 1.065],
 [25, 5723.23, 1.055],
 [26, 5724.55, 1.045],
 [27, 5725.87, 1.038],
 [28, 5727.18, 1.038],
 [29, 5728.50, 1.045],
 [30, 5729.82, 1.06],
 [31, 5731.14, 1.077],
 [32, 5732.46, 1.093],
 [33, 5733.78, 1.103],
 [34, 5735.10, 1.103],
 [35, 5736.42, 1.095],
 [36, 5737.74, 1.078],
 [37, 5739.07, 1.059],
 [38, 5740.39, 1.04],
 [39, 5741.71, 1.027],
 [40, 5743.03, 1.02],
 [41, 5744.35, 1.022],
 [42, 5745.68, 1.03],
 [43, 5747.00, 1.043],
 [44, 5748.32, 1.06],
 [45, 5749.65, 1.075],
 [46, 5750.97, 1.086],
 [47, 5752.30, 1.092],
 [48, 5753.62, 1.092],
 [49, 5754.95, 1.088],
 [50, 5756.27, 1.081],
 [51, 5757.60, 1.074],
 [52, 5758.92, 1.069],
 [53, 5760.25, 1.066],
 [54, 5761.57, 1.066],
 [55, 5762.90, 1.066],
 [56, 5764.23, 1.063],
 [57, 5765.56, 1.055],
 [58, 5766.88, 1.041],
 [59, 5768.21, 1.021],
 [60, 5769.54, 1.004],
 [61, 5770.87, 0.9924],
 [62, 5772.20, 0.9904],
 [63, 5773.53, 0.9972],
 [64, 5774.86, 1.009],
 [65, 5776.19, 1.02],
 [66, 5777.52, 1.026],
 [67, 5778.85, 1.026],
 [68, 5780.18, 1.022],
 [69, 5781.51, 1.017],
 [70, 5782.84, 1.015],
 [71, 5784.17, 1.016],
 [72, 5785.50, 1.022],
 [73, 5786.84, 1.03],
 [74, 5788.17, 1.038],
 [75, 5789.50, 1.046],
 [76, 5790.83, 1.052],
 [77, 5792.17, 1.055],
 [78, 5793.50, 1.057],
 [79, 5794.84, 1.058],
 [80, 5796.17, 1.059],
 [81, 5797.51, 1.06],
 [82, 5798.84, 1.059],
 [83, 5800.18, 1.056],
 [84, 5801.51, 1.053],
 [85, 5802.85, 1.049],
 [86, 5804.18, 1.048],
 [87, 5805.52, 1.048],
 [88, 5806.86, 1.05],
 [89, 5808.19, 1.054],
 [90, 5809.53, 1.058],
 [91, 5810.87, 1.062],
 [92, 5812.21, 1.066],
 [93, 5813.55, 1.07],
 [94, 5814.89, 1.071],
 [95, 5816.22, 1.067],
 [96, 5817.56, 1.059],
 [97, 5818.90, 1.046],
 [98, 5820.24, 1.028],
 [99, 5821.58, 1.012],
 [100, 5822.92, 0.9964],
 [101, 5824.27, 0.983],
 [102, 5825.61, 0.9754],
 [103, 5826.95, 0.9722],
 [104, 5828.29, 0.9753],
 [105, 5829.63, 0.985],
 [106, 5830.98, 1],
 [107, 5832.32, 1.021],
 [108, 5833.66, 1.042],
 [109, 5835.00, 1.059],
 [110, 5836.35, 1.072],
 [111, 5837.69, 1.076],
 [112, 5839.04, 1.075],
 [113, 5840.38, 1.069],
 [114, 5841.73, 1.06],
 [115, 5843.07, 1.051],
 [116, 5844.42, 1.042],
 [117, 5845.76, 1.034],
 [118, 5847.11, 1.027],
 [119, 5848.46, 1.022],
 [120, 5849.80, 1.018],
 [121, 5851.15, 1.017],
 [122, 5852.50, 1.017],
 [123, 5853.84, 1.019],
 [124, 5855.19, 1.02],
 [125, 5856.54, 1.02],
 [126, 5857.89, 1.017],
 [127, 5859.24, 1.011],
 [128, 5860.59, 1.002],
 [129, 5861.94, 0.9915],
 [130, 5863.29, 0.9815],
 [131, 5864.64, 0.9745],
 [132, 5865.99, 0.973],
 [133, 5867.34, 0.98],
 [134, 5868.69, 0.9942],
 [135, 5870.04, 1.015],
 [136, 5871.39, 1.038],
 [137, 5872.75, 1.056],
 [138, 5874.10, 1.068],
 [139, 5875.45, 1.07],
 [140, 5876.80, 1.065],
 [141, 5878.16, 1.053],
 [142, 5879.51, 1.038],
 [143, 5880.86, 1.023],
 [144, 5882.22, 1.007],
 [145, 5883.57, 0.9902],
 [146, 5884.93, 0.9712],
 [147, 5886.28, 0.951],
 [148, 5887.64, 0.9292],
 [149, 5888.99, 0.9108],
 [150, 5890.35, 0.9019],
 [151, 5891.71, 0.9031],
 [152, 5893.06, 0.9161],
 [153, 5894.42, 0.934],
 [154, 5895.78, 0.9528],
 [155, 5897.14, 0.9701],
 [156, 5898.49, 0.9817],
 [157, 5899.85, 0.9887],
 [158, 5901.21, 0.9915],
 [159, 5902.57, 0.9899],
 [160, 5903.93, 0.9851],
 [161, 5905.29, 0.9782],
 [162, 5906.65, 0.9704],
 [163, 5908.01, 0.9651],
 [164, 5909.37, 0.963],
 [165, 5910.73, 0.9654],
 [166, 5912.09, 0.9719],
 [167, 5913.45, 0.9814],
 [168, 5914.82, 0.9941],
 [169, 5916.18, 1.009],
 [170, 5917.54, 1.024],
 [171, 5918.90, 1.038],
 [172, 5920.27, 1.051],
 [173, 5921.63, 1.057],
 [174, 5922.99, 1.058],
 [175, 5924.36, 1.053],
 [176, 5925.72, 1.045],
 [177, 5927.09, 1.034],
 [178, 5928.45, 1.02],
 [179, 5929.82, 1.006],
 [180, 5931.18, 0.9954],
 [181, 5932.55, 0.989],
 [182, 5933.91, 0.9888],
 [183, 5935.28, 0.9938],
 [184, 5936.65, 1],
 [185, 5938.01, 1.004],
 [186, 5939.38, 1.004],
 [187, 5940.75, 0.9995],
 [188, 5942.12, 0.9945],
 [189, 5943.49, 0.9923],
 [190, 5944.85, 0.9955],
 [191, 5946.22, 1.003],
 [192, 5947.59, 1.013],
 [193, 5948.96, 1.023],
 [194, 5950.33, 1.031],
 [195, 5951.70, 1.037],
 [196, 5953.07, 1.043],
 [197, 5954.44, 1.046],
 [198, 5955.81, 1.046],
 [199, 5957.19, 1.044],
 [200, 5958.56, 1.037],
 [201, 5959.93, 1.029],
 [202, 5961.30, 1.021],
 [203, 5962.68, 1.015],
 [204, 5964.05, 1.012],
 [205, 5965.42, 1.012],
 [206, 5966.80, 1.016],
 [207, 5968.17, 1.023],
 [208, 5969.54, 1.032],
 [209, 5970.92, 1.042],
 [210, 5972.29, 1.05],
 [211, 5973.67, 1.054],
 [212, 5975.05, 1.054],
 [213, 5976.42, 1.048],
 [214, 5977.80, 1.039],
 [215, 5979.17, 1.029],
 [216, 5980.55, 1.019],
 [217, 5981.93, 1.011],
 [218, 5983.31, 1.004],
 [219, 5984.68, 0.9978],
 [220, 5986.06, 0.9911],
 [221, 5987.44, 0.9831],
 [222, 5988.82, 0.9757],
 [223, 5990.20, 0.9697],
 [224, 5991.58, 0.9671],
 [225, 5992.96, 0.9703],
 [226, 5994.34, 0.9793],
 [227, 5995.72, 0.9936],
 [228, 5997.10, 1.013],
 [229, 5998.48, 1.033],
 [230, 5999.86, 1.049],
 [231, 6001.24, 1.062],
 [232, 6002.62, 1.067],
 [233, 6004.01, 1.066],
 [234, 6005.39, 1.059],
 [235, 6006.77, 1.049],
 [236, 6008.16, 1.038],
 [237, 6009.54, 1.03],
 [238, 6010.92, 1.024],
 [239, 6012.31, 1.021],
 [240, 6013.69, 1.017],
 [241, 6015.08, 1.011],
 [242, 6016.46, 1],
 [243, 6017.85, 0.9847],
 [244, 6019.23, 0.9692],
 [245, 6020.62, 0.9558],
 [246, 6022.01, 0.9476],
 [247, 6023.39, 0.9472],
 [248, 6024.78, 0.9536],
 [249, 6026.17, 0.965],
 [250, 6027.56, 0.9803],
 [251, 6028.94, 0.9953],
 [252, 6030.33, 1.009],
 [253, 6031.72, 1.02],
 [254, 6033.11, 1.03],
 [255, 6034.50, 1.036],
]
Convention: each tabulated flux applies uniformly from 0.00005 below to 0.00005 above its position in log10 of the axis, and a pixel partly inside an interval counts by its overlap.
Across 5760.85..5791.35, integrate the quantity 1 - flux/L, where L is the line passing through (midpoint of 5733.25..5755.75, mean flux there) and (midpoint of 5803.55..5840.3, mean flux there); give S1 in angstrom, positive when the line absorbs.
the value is 0.8 angstrom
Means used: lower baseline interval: 1.07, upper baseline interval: 1.04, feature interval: 1.03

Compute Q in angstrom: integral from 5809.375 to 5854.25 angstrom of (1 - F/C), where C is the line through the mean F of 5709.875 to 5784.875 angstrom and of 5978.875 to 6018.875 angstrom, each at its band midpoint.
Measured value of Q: 0.29 angstrom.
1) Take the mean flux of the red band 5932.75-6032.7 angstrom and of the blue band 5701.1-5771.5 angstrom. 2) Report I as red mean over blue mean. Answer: 0.95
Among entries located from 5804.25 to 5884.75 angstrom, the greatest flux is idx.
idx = 1.076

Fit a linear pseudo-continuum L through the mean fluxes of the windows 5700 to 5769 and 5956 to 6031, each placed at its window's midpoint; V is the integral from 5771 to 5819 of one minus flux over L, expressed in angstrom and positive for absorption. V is 0.7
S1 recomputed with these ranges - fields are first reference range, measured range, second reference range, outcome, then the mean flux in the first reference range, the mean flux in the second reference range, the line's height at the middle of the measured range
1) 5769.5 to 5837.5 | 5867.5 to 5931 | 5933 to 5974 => 1.7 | 1.03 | 1.02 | 1.02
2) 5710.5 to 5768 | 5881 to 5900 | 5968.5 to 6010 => 1.6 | 1.07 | 1.02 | 1.04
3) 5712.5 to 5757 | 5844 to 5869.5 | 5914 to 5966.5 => 0.7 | 1.07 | 1.02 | 1.04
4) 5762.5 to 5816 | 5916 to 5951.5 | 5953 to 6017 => 0.4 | 1.04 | 1.02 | 1.03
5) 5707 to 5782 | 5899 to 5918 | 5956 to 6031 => 0.8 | 1.06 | 1.01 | 1.03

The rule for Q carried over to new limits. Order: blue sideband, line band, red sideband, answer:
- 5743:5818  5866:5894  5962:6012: 1.1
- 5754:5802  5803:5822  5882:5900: -0.8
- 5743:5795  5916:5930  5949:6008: -0.1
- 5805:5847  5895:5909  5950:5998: 0.7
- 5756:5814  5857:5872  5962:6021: 0.5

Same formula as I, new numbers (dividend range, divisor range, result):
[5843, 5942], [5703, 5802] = 0.95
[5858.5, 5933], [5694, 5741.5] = 0.92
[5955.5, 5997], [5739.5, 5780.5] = 0.97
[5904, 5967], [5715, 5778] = 0.96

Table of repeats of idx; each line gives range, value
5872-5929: 1.07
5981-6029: 1.067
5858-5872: 1.038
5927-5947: 1.034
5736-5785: 1.095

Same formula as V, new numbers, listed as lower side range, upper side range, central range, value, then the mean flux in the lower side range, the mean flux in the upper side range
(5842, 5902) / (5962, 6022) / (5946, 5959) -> -0.29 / 0.999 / 1.02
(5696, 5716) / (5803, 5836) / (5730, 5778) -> 0.89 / 1.1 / 1.03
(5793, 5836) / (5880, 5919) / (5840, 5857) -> -0.35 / 1.04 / 0.97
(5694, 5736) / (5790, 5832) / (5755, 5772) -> 0.20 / 1.09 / 1.04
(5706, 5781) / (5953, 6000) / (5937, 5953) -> 0.21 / 1.06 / 1.02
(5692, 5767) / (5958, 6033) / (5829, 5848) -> 0.12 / 1.08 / 1.01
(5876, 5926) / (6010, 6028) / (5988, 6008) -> -0.70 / 0.988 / 0.983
